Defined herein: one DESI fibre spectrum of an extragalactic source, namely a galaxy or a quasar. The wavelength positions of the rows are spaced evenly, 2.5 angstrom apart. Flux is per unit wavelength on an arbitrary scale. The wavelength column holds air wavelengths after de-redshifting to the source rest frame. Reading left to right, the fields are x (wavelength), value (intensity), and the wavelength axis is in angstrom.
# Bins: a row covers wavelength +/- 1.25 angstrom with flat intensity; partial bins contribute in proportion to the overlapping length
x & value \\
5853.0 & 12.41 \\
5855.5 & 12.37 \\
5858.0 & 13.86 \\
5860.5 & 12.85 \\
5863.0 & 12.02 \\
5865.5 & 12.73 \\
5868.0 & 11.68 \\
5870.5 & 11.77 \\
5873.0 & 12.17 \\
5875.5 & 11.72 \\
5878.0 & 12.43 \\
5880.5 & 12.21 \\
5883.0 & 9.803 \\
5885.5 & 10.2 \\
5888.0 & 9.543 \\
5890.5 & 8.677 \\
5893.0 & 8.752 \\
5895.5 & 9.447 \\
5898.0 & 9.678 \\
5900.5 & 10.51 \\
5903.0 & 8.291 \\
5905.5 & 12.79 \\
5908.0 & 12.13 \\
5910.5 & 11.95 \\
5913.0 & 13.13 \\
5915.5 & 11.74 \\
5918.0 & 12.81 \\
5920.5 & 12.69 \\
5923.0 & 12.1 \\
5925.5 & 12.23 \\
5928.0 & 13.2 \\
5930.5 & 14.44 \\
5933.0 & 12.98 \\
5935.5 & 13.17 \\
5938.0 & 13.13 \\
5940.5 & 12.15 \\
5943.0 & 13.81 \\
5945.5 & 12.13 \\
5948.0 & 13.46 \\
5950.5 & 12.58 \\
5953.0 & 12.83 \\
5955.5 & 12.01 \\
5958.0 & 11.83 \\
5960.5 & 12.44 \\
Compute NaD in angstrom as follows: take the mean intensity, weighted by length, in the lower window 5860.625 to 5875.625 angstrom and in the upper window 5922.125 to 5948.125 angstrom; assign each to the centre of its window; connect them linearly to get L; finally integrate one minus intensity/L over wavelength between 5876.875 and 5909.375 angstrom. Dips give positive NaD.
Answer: 5.4 angstrom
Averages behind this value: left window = 12.1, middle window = 10.3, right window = 13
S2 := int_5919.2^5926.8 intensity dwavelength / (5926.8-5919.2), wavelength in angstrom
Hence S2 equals 12.3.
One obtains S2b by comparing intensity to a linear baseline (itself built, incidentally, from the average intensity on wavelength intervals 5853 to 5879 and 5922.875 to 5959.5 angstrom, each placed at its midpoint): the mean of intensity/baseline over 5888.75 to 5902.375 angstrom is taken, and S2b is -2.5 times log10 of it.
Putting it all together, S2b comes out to 0.317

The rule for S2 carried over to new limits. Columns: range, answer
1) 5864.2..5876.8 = 12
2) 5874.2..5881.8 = 12.1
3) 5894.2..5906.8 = 10.1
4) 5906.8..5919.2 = 12.4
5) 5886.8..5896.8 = 9.11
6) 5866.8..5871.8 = 11.7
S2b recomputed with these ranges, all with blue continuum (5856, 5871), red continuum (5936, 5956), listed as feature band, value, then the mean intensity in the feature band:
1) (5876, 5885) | 0.11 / 11.4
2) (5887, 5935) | 0.11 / 11.5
